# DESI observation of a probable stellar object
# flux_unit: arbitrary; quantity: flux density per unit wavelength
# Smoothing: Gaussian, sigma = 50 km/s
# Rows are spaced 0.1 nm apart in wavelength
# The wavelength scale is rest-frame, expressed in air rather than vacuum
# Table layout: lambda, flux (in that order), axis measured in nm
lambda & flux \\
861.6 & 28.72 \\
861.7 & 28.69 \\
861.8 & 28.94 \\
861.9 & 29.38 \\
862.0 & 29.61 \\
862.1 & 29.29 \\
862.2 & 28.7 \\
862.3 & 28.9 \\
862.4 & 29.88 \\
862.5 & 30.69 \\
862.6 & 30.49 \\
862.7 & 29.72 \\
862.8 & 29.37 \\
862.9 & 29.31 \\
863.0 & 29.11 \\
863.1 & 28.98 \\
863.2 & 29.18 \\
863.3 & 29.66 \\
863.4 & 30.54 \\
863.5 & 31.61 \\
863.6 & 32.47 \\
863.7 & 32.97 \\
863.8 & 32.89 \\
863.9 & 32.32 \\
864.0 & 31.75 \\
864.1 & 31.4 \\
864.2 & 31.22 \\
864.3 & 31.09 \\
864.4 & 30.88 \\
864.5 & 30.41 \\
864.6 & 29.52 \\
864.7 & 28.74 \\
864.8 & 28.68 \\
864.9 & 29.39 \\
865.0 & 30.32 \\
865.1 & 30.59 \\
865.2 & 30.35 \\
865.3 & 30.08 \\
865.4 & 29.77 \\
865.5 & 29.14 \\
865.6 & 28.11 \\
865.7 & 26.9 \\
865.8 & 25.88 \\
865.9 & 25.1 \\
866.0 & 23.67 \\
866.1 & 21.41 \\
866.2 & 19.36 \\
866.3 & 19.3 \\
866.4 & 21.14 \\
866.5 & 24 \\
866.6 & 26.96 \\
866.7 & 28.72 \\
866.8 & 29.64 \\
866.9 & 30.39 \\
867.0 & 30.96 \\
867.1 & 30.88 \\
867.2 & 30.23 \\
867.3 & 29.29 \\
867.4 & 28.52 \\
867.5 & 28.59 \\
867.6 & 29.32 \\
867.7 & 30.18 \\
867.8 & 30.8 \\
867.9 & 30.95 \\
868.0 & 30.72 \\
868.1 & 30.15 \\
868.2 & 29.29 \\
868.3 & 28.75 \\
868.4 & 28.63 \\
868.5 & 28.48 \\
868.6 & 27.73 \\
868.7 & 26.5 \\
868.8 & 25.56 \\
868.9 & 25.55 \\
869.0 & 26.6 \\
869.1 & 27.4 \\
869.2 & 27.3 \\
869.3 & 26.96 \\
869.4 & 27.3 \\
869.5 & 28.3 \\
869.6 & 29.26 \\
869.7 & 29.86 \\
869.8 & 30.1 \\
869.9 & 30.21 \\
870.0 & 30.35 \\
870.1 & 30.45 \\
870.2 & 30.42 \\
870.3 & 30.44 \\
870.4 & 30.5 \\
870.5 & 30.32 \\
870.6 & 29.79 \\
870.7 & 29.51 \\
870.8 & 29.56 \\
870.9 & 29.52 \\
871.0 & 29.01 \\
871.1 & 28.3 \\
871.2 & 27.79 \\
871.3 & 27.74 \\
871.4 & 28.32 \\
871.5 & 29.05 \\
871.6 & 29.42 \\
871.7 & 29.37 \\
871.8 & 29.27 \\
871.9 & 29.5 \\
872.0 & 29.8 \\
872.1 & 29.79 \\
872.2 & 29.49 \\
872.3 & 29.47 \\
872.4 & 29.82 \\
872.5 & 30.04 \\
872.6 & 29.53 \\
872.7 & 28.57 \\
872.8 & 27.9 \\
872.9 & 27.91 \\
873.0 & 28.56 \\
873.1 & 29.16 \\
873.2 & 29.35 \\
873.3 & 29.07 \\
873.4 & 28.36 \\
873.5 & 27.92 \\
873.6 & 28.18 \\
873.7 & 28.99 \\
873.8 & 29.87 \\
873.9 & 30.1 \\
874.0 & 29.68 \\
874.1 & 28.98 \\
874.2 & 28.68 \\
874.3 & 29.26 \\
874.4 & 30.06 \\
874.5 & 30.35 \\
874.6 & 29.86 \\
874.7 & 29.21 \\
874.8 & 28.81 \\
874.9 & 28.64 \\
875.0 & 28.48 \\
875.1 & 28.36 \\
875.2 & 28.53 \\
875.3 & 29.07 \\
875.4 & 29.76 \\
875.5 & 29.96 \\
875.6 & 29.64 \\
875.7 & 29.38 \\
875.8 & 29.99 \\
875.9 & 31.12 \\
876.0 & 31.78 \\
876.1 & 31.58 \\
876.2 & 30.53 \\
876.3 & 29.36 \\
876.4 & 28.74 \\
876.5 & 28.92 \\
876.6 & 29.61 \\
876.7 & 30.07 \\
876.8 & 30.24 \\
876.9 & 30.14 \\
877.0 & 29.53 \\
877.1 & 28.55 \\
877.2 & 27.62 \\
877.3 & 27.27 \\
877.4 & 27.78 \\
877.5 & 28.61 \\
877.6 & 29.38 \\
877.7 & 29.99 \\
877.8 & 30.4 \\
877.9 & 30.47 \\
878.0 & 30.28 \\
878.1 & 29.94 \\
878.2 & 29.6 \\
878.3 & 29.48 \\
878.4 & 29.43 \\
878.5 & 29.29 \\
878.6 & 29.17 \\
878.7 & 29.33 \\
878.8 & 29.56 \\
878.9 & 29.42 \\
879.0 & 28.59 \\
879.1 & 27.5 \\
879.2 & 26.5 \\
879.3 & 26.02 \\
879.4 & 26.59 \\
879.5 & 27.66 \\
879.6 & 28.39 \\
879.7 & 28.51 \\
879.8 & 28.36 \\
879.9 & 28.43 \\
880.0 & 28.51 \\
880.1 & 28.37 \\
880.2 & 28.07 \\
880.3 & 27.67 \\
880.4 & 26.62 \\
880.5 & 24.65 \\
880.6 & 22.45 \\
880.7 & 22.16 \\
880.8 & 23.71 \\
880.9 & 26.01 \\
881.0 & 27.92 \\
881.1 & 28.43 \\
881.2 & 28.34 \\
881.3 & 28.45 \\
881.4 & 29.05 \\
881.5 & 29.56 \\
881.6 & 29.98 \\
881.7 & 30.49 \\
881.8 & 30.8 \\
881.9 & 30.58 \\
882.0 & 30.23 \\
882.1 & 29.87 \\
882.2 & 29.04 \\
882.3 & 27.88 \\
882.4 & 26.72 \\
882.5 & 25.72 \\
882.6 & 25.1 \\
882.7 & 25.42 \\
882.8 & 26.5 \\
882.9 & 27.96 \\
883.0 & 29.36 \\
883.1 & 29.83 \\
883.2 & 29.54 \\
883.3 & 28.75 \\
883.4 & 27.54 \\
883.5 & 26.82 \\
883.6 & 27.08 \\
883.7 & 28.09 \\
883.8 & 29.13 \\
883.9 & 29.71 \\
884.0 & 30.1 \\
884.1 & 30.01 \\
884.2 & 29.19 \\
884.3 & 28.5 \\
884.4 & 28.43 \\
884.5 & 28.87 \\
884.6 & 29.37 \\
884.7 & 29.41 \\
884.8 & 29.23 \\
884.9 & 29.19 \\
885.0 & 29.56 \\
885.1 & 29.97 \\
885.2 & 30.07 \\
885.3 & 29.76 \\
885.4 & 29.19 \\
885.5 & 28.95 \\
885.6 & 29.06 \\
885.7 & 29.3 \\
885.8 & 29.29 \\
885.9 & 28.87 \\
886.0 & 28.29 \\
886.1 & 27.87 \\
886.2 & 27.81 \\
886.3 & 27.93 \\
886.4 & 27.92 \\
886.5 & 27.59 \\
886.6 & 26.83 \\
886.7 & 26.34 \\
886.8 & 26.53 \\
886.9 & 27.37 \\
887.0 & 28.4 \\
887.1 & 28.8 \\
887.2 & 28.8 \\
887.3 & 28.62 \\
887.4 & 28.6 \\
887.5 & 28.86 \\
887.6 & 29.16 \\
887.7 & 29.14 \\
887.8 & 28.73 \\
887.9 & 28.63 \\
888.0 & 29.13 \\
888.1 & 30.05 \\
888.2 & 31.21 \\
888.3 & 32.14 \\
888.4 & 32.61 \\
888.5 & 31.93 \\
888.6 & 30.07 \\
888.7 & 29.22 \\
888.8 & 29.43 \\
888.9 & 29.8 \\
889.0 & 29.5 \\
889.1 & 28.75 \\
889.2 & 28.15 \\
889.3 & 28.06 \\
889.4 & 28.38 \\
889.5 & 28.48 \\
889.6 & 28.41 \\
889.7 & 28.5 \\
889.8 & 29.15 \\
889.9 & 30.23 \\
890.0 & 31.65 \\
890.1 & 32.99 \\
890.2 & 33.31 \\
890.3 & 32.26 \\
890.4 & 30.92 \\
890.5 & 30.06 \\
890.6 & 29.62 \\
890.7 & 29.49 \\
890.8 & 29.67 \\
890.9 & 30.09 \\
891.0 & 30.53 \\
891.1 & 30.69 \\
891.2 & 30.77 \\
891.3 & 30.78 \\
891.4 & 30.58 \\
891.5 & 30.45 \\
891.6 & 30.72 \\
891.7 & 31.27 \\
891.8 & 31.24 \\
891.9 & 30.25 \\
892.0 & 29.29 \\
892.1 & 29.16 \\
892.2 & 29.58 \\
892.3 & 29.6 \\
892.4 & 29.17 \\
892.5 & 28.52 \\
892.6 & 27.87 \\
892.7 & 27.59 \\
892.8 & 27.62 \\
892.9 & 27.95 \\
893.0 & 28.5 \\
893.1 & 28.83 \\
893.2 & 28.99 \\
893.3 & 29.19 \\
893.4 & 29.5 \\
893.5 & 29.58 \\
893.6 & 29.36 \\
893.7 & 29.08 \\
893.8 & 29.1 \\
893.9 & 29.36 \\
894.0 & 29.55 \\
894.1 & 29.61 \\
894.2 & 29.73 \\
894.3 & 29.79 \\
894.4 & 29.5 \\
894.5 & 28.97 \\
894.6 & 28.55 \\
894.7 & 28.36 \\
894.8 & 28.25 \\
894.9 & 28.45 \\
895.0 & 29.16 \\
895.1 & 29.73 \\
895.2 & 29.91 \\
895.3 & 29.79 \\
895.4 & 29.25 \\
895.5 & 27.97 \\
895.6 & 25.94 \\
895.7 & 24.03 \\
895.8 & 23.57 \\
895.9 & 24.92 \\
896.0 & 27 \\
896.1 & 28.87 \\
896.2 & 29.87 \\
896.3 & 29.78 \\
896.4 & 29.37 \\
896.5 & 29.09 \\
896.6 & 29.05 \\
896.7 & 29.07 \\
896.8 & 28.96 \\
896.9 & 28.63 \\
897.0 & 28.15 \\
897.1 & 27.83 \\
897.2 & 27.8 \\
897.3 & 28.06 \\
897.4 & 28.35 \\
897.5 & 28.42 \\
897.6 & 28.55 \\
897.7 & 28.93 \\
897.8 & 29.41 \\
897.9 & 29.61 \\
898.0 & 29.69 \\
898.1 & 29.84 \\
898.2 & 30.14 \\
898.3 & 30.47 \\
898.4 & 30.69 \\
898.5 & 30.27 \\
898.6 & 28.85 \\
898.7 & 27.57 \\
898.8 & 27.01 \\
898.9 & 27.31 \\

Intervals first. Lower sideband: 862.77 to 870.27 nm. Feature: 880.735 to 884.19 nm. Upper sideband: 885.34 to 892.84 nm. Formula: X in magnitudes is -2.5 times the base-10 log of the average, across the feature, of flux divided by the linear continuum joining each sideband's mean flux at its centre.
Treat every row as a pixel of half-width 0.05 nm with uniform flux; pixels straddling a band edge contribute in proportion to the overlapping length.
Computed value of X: 0.034 mag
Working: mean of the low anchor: 28.8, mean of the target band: 28.3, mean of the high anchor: 29.4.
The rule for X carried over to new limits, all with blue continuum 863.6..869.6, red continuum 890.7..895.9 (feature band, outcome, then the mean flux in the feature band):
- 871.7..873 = -0.02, 29.2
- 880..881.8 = 0.06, 27.3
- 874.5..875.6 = -0.02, 29.2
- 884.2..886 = -0.01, 29.2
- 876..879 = -0.03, 29.5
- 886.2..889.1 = 0.00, 29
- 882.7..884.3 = 0.01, 28.5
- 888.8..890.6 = -0.03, 29.9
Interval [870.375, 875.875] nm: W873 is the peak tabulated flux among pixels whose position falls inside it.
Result 30.5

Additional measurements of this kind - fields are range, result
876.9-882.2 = 30.8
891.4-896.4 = 31.27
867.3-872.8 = 30.95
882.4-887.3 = 30.1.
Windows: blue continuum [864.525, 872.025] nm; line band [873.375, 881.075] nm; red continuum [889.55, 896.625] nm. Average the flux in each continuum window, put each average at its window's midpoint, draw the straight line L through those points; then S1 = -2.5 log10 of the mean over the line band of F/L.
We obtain 0.00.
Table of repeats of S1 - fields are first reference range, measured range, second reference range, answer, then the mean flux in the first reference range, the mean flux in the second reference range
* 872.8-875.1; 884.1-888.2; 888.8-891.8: 0.041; 29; 30.1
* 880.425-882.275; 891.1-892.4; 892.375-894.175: -0.057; 27.9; 28.9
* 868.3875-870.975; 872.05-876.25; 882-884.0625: -0.033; 28.7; 28.1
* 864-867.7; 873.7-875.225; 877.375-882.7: -0.041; 28.1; 28.2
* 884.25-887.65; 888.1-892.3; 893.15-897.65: -0.060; 28.6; 28.6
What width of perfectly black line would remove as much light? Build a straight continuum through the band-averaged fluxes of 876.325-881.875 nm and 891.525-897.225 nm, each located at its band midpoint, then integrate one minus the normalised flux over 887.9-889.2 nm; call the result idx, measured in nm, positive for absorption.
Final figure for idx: -0.07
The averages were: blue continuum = 28.4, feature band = 30.2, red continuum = 28.8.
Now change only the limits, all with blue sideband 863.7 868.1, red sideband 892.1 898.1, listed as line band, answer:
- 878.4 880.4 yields 0.03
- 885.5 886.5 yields 0.01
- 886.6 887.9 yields 0.02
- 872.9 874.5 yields -0.02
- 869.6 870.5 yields -0.05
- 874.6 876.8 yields -0.07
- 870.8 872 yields -0.01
